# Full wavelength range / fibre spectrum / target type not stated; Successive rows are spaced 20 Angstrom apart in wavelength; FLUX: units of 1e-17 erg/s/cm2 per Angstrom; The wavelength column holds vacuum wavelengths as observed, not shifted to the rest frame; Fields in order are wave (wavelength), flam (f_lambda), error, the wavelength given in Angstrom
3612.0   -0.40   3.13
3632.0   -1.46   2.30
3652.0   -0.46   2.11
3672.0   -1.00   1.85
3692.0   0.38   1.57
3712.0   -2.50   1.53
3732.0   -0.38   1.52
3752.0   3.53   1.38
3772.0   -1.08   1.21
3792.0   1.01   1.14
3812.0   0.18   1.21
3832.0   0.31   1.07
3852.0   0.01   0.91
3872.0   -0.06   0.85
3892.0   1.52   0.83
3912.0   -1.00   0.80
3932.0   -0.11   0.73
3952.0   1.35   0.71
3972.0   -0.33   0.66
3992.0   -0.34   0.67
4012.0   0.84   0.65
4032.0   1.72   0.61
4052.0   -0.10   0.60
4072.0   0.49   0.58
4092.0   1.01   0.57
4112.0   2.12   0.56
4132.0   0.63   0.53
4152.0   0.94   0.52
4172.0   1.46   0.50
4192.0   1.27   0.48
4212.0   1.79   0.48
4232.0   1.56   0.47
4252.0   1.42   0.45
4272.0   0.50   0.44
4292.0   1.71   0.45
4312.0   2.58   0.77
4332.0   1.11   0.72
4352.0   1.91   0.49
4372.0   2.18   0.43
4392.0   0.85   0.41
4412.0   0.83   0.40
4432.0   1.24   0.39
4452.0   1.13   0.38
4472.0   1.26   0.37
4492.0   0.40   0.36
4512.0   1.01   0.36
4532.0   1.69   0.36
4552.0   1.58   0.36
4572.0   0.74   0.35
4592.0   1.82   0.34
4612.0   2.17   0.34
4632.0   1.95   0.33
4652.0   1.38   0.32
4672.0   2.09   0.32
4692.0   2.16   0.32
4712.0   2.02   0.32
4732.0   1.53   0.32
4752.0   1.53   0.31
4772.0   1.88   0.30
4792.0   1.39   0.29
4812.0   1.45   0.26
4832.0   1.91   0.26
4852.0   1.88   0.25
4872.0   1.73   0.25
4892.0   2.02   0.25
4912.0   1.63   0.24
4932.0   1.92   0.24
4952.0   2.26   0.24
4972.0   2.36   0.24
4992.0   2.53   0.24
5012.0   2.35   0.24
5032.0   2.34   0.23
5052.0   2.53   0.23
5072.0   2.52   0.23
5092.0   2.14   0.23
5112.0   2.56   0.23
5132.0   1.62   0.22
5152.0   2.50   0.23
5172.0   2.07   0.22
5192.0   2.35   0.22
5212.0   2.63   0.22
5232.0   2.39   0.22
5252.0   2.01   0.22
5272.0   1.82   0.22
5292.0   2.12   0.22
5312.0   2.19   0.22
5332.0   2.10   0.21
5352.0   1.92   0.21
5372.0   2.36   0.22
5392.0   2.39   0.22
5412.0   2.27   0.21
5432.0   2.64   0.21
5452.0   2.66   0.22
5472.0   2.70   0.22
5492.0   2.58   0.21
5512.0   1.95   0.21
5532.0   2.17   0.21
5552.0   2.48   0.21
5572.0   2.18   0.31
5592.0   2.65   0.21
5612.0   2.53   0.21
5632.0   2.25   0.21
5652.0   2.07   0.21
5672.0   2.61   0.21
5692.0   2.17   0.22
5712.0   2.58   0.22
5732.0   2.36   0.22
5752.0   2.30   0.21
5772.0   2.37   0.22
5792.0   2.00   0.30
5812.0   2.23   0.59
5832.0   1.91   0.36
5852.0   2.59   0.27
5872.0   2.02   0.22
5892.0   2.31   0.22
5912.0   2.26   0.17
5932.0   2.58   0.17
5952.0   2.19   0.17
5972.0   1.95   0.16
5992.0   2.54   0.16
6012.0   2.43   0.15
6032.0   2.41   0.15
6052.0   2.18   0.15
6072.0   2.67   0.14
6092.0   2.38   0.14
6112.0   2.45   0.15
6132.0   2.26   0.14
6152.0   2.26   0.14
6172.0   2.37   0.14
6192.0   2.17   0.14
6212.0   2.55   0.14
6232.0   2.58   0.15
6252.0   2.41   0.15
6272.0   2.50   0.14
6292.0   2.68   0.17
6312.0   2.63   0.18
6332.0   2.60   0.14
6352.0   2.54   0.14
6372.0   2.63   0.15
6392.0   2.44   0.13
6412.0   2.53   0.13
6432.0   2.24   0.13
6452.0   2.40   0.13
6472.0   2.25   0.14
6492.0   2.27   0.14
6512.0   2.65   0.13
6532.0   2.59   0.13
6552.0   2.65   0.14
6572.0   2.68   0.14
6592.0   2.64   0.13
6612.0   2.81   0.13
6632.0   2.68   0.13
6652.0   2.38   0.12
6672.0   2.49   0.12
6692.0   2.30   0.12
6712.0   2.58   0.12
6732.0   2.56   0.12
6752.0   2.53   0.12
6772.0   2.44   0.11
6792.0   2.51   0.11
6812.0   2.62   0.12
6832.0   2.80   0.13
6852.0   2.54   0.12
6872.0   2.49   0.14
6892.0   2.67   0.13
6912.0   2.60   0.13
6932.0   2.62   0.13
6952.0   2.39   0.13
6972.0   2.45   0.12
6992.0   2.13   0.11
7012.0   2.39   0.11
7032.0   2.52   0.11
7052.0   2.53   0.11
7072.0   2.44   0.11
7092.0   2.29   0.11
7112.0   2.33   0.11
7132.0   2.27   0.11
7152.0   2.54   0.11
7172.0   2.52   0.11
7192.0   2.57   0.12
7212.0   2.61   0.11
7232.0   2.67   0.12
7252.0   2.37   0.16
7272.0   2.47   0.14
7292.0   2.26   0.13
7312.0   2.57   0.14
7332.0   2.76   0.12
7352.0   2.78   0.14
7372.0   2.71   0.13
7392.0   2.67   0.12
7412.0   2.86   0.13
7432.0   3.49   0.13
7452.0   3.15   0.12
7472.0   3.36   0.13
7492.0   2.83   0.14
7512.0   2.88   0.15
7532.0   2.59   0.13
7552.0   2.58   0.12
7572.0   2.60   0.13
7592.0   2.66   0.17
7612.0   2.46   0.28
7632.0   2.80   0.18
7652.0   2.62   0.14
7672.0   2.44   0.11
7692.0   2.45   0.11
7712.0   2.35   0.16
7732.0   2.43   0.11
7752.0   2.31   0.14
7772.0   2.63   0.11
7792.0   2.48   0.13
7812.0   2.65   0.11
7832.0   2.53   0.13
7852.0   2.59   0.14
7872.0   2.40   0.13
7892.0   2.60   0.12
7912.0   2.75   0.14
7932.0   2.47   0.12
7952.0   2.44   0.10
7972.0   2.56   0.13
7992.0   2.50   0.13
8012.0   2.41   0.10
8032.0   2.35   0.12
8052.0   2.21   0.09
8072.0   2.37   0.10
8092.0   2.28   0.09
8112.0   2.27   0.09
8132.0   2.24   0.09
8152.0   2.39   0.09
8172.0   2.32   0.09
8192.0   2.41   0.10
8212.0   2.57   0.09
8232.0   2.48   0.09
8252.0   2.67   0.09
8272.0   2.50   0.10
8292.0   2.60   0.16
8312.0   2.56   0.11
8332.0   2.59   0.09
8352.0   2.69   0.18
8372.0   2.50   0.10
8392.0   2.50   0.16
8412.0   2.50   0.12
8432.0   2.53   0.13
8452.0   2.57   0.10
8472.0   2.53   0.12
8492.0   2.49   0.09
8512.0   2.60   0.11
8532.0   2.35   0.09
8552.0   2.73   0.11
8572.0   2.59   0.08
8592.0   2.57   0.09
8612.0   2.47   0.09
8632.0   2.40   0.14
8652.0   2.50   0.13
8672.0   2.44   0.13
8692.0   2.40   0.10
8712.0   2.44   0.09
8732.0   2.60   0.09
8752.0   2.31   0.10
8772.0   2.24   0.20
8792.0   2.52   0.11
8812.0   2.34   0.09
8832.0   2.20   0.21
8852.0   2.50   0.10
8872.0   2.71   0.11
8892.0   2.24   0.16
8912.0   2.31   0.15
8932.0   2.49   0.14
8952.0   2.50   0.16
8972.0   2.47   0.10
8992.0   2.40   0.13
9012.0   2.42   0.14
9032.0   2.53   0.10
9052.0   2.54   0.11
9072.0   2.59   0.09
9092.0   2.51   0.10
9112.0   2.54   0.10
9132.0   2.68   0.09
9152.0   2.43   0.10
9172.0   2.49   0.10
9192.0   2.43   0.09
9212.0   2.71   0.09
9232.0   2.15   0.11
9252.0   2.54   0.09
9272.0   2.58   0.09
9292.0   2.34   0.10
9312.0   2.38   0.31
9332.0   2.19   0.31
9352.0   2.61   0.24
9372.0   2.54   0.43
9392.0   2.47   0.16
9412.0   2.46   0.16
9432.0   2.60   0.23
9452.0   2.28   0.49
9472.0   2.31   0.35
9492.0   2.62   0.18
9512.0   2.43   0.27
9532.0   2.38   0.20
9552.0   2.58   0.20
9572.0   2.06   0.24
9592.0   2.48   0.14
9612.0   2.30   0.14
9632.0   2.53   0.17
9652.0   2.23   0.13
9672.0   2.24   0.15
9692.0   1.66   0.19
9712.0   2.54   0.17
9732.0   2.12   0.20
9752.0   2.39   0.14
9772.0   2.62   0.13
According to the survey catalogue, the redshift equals 0.133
